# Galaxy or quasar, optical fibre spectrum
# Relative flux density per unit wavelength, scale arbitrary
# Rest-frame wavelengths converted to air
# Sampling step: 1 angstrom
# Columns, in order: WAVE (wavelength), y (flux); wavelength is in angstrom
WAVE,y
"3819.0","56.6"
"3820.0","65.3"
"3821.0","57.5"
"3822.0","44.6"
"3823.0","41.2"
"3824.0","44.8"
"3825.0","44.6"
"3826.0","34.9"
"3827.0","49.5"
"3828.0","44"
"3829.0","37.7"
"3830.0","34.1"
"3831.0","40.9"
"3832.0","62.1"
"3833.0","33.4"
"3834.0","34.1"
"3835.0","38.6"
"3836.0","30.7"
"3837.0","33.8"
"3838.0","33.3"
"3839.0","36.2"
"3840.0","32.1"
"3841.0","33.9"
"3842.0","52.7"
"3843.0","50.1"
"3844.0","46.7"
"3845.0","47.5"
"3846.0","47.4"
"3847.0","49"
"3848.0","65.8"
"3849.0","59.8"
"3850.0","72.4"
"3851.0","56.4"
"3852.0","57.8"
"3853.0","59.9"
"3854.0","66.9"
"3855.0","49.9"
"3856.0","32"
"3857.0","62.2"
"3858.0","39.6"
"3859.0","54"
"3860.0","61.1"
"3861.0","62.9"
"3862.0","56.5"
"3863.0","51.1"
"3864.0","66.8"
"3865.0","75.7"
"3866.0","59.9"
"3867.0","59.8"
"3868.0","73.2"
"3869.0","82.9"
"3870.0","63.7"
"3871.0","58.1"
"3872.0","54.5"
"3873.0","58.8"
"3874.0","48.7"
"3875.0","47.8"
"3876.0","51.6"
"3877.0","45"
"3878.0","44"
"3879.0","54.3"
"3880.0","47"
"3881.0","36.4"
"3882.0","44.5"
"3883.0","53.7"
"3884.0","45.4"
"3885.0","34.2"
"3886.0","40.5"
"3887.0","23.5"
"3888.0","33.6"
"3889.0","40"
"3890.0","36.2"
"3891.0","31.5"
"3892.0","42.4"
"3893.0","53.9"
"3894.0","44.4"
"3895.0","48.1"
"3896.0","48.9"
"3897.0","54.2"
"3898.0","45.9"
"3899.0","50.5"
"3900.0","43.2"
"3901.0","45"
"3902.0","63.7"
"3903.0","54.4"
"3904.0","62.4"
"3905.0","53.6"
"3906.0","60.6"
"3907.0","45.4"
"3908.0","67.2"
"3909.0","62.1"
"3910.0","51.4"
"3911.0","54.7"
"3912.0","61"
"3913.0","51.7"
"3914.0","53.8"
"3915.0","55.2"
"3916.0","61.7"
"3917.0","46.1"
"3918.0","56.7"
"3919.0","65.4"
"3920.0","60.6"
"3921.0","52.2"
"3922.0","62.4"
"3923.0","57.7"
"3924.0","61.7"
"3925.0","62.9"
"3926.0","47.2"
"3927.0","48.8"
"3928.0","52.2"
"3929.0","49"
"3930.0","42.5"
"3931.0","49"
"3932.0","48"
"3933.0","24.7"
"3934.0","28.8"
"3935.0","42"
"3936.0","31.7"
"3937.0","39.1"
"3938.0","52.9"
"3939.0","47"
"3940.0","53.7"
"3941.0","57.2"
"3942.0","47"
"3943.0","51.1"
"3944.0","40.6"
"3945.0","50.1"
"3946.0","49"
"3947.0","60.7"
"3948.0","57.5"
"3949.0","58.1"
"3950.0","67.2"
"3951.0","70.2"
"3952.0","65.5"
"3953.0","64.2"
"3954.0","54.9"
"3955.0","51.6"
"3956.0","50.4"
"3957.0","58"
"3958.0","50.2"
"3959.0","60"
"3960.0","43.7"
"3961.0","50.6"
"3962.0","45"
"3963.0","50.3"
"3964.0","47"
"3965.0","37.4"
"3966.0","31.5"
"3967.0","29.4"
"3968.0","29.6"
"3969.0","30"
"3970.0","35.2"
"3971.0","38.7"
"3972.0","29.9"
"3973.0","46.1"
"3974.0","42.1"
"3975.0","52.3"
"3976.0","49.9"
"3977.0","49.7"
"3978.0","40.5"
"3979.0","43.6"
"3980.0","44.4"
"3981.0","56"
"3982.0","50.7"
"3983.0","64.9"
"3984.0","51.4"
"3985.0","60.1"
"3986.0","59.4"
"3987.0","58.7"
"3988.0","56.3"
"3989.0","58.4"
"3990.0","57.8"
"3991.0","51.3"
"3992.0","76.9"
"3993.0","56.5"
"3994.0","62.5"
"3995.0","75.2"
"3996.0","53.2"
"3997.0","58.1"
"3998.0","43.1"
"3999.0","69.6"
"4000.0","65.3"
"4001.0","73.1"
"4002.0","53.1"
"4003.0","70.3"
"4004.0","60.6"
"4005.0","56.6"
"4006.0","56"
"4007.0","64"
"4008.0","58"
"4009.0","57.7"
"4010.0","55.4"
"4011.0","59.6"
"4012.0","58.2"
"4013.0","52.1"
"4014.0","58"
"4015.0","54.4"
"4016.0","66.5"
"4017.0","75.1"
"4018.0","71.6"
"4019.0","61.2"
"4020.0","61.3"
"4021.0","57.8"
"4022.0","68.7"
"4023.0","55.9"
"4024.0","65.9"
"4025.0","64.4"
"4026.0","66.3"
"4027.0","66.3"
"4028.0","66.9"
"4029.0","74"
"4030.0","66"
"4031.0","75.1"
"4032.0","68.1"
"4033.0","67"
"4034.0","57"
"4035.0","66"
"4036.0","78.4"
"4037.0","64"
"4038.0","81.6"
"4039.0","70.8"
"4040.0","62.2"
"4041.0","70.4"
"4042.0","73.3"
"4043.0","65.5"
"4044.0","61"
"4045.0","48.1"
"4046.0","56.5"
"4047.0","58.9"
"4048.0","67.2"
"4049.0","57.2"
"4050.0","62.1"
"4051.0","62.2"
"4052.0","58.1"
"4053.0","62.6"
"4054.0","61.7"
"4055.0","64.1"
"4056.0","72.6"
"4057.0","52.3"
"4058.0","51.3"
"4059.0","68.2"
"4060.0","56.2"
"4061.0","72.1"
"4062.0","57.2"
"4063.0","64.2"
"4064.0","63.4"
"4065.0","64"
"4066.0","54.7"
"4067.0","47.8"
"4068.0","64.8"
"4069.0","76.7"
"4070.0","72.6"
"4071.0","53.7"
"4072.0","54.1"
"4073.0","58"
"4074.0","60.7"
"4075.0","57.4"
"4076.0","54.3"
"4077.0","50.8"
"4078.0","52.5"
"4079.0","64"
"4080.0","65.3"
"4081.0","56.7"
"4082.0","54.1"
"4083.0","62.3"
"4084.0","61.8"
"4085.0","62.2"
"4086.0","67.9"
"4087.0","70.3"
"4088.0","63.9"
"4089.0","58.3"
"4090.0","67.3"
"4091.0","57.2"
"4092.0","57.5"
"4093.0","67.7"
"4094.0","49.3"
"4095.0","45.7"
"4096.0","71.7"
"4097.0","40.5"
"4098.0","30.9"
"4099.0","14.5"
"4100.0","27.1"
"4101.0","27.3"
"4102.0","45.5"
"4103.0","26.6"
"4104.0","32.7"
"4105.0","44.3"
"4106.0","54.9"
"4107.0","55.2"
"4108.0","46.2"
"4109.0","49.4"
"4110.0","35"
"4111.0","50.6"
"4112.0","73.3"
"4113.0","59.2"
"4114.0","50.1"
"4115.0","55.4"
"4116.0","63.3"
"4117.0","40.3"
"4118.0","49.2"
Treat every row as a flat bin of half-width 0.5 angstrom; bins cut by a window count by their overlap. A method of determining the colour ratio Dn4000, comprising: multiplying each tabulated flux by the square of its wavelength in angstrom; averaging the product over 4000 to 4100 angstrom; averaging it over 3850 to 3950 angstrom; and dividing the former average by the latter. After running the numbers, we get 1.27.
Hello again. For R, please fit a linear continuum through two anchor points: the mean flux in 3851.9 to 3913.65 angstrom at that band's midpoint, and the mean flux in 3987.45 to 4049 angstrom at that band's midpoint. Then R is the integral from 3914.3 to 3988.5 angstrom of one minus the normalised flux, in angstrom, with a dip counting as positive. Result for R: 9.9 angstrom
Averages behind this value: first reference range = 52.1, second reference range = 63.1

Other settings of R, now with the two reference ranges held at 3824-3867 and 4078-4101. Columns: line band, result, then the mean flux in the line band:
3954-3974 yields 3.3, 43.2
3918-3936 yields 0.3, 50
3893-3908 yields -0.5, 52.1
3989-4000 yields -1.7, 60.5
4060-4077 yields -2.0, 60.5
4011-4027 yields -2.9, 62.5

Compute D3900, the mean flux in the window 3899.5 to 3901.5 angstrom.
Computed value 44.1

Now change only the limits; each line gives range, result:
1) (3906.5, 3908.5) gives 56.3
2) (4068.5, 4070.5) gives 74.7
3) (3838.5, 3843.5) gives 41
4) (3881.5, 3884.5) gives 47.9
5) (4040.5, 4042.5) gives 71.8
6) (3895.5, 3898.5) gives 49.7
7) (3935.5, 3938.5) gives 41.2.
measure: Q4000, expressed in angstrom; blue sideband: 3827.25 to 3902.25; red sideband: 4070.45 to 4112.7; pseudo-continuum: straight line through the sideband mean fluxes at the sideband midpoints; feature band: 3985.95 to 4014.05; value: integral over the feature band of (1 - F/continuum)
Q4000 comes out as -4.9 angstrom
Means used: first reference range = 49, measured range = 59.9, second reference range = 52.4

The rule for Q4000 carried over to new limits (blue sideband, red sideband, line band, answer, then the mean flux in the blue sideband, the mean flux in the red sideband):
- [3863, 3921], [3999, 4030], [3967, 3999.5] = 4.77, 52.2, 62.6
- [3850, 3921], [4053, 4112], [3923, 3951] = 2.10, 52.8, 55.2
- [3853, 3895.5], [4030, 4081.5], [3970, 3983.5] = 2.61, 51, 62.5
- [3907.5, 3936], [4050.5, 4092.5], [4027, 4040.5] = -2.34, 52.4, 60.9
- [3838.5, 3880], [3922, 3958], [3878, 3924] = 2.34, 54.8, 51.3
